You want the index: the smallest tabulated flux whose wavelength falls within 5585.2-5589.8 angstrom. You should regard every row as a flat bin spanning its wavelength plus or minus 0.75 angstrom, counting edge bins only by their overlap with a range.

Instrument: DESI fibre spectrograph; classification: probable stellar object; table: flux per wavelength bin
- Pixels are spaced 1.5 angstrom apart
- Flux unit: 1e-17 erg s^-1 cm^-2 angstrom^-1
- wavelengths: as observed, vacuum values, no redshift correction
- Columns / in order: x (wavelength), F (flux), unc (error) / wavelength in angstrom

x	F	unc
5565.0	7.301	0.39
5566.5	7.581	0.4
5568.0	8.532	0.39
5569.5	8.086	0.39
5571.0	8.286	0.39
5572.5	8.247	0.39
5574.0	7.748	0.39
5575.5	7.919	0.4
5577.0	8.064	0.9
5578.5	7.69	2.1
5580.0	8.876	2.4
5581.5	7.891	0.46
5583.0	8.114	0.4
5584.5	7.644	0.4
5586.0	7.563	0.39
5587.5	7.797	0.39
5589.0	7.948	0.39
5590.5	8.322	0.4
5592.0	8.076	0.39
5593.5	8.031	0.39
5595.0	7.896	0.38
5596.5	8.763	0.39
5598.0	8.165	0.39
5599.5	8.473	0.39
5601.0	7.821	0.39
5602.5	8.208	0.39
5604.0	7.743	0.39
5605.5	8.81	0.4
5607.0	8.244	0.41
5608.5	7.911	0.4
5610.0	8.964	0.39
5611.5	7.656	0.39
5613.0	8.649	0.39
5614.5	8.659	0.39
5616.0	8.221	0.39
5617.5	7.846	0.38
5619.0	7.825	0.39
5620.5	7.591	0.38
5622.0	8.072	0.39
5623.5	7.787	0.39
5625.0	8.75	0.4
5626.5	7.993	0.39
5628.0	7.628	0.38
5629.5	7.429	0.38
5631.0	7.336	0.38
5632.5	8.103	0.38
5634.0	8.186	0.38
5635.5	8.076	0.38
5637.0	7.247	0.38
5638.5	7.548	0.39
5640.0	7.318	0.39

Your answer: 7.563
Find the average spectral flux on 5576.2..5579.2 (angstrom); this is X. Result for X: 7.88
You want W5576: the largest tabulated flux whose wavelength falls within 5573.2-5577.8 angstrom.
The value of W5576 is 8.064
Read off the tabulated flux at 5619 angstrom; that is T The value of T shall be 7.825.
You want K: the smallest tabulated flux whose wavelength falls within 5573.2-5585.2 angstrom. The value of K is 7.644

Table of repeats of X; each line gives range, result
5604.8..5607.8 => 8.51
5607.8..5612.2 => 8.19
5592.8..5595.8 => 7.98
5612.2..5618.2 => 8.34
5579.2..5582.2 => 8.38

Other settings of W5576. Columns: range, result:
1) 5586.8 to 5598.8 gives 8.763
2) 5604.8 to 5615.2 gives 8.964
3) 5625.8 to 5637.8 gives 8.186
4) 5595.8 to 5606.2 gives 8.81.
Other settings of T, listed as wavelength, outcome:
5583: 8.114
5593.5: 8.031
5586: 7.563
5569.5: 8.086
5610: 8.964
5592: 8.076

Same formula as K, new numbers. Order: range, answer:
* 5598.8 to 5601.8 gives 7.821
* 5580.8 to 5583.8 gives 7.891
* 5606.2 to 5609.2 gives 7.911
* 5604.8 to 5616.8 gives 7.656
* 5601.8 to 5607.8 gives 7.743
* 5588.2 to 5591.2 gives 7.948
